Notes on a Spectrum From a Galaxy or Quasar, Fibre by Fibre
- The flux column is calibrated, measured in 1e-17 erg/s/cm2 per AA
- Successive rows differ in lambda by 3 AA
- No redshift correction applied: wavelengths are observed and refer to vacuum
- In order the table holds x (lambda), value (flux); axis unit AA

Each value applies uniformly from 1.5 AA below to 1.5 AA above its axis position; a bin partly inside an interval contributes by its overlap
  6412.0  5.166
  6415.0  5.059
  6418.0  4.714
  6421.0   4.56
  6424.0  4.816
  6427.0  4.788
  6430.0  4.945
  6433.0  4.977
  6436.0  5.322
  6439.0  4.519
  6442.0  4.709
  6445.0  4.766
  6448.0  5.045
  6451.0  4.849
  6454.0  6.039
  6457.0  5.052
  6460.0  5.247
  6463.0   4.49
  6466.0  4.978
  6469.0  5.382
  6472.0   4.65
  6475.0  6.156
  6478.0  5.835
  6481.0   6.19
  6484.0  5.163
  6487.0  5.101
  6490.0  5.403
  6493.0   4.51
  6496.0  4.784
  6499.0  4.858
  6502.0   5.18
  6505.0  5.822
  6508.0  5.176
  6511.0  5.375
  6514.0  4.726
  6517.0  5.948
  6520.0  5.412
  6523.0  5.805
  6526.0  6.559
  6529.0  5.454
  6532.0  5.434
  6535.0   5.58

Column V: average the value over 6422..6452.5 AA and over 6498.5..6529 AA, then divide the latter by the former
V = 1.13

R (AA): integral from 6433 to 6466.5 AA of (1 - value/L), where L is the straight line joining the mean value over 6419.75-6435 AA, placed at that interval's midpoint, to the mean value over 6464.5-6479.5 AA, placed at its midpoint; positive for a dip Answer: 0.8 AA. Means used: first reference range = 4.84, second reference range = 5.4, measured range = 5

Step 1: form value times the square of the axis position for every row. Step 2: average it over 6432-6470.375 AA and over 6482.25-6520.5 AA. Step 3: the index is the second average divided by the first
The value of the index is 1.0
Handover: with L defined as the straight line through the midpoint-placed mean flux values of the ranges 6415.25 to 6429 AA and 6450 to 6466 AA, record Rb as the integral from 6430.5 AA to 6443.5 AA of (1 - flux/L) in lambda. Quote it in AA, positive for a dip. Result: 0.1 AA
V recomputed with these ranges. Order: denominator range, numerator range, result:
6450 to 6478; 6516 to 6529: 1.12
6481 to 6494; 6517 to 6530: 1.12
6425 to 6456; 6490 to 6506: 1.01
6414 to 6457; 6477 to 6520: 1.07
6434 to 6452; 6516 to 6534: 1.18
